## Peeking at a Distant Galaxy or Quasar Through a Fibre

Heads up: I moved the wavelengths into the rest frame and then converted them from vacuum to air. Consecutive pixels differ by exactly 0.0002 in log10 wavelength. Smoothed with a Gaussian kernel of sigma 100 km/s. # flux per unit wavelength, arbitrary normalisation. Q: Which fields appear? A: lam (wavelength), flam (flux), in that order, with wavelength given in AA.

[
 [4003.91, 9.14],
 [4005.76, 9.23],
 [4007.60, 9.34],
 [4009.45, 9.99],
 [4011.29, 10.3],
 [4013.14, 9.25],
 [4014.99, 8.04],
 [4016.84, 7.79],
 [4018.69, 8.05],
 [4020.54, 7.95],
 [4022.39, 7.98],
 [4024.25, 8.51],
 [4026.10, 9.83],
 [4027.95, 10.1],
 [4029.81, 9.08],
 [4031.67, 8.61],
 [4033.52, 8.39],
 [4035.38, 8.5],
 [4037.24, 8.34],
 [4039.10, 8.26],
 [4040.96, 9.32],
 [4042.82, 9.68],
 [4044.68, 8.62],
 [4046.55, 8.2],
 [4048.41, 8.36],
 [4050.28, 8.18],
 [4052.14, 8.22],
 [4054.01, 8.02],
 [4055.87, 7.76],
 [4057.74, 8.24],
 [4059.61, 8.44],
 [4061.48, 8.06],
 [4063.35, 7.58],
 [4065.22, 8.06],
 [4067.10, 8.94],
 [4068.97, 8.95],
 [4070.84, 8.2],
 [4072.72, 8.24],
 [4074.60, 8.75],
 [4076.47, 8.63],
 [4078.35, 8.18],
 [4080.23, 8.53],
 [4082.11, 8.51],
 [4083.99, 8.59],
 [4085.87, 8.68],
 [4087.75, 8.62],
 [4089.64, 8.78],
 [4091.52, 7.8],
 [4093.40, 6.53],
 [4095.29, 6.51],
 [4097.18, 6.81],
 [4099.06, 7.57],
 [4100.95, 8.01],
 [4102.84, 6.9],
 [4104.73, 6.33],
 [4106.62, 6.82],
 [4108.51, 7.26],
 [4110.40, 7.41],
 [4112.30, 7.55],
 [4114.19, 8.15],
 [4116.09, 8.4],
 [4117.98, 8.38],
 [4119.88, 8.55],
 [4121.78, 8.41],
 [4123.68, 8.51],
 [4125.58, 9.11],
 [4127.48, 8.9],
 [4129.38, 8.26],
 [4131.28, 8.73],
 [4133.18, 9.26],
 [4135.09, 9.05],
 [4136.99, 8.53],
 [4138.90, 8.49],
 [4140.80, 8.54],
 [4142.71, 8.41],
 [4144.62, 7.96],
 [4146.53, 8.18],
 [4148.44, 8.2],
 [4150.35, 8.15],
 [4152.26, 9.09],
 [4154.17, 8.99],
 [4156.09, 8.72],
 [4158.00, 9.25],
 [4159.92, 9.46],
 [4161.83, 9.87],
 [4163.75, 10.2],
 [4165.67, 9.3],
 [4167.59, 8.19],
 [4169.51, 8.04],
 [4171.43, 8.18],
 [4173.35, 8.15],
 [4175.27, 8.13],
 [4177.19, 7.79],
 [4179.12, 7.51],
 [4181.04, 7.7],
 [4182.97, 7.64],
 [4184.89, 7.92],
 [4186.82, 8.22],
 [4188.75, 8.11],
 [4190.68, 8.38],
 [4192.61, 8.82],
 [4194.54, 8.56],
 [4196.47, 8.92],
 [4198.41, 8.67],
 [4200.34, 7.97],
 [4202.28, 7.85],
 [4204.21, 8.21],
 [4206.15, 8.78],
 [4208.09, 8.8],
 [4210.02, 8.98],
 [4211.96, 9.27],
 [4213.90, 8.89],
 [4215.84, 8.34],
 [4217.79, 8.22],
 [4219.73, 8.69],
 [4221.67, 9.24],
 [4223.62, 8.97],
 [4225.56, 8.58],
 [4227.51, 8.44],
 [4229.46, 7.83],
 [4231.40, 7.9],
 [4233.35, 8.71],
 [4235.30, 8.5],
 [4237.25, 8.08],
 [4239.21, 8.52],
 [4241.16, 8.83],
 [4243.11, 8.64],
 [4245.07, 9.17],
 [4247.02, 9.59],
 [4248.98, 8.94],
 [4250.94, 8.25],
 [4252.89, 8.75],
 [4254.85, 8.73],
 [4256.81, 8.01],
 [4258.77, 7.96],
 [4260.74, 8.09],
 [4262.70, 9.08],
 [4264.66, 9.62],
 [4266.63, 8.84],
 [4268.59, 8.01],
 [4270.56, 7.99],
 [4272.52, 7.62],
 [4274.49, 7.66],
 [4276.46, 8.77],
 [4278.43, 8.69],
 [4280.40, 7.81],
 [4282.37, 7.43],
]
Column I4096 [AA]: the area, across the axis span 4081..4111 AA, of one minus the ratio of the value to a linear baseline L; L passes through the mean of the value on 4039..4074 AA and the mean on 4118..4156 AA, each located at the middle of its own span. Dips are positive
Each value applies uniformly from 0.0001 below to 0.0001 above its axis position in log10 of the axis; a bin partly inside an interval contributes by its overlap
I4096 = 3.2 AA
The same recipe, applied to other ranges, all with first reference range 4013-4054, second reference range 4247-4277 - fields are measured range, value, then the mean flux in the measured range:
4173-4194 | 1.1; 8.04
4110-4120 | 0.5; 8.07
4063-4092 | 0.3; 8.47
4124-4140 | -0.5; 8.78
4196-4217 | -0.3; 8.59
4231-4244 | 0.0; 8.48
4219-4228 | -0.4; 8.81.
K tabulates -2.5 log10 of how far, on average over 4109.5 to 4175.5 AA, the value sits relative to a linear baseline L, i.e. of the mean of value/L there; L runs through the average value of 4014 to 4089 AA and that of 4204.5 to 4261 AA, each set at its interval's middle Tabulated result -0.01 mag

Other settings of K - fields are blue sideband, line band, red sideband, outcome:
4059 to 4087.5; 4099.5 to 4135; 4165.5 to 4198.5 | 0.035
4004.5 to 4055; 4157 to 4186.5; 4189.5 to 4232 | 0.015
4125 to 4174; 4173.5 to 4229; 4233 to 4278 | 0.030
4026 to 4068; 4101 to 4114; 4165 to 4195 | 0.165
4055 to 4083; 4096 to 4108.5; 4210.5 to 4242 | 0.184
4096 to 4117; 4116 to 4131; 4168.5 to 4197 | -0.141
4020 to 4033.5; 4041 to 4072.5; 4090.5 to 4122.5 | -0.003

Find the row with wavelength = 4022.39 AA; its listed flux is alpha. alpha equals 7.98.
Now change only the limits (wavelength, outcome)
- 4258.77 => 7.96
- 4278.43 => 8.69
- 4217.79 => 8.22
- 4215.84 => 8.34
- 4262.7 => 9.08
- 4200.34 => 7.97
